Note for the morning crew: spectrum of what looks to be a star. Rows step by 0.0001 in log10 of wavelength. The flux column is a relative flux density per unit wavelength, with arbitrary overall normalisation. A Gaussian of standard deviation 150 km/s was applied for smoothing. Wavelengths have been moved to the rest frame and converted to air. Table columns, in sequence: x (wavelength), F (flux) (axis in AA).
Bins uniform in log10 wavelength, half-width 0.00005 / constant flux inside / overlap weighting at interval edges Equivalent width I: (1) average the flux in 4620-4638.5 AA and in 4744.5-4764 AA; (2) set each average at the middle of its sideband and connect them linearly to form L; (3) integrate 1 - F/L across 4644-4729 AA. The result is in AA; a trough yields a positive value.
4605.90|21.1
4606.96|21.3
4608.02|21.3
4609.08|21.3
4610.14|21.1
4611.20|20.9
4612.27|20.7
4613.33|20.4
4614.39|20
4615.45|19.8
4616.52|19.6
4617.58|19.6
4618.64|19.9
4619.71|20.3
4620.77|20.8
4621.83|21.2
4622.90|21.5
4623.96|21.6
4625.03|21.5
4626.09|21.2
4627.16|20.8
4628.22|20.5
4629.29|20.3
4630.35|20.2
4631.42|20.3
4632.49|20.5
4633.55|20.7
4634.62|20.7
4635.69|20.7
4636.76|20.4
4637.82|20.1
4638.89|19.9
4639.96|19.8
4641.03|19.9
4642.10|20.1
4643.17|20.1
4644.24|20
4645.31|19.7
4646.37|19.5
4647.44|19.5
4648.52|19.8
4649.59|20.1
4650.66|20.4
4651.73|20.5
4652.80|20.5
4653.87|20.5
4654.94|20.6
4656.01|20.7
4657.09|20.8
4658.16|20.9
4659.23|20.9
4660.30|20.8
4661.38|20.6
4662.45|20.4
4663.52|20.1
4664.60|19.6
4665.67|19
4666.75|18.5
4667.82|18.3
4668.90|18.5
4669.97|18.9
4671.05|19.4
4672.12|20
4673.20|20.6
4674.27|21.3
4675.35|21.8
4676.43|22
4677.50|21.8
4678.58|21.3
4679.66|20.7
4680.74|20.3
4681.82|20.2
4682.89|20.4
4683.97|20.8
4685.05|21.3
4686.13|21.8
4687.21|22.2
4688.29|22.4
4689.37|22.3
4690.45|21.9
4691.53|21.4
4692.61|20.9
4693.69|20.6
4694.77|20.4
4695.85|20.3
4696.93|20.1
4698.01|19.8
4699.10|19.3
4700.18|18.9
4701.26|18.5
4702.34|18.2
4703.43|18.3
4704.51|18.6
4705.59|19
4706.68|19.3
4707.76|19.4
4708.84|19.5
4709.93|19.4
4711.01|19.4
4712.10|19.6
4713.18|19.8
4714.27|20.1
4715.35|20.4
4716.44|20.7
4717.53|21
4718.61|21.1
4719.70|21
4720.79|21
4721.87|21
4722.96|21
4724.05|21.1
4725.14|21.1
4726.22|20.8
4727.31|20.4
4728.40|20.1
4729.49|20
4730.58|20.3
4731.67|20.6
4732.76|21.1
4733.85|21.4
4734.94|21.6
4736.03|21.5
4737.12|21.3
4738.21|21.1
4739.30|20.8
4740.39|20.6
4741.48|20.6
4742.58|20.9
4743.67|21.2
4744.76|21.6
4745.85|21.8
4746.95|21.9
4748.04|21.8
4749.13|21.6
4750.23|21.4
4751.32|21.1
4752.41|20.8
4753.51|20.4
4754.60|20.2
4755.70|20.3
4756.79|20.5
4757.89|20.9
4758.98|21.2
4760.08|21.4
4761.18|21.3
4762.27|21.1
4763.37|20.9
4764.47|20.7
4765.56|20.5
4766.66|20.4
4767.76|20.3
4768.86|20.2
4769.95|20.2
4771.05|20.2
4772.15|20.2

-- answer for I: 2.54 AA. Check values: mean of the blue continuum 20.8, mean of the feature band 20.3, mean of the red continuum 21.1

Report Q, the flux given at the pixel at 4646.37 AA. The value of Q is 19.5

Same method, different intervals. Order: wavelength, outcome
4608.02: 21.3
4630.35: 20.2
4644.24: 20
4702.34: 18.2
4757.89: 20.9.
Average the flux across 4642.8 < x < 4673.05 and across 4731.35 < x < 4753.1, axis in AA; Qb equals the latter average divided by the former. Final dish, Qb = 1.1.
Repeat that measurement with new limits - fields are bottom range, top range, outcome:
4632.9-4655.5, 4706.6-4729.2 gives 1.01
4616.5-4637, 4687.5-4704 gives 0.98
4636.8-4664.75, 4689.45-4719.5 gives 0.98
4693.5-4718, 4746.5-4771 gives 1.07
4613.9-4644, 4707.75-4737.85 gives 1.01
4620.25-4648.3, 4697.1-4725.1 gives 0.97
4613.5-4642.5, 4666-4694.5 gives 1.01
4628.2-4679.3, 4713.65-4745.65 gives 1.03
